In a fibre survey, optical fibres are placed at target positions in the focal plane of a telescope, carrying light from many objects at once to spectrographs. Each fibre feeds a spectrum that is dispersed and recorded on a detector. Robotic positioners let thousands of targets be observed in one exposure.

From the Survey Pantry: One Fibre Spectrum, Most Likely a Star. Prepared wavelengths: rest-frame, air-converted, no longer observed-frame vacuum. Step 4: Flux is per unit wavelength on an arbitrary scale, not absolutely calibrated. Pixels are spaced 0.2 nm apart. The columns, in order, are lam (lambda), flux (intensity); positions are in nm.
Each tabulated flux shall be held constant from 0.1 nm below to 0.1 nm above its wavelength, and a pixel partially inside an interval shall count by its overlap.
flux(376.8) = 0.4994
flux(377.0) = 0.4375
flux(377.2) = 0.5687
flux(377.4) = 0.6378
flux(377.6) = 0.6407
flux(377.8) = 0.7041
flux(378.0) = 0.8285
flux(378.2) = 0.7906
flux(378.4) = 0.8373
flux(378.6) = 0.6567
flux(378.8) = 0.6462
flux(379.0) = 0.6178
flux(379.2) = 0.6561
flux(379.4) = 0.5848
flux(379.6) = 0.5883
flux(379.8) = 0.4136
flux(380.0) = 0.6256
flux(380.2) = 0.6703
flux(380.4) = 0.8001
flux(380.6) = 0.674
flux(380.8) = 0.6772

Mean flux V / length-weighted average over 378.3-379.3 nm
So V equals 0.683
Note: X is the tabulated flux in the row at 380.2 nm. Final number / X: 0.6703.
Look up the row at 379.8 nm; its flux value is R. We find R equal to 0.4136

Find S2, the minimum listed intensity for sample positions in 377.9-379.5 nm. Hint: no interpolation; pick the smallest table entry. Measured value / 0.5848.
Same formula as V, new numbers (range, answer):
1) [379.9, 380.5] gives 0.699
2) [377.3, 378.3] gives 0.72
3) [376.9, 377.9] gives 0.598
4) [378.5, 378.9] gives 0.651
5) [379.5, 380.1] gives 0.543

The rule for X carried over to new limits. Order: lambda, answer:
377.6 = 0.6407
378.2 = 0.7906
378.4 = 0.8373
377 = 0.4375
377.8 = 0.7041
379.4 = 0.5848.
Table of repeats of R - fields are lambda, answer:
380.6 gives 0.674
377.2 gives 0.5687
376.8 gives 0.4994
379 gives 0.6178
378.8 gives 0.6462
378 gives 0.8285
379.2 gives 0.6561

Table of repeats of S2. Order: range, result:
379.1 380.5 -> 0.4136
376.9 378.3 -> 0.4375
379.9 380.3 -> 0.6256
